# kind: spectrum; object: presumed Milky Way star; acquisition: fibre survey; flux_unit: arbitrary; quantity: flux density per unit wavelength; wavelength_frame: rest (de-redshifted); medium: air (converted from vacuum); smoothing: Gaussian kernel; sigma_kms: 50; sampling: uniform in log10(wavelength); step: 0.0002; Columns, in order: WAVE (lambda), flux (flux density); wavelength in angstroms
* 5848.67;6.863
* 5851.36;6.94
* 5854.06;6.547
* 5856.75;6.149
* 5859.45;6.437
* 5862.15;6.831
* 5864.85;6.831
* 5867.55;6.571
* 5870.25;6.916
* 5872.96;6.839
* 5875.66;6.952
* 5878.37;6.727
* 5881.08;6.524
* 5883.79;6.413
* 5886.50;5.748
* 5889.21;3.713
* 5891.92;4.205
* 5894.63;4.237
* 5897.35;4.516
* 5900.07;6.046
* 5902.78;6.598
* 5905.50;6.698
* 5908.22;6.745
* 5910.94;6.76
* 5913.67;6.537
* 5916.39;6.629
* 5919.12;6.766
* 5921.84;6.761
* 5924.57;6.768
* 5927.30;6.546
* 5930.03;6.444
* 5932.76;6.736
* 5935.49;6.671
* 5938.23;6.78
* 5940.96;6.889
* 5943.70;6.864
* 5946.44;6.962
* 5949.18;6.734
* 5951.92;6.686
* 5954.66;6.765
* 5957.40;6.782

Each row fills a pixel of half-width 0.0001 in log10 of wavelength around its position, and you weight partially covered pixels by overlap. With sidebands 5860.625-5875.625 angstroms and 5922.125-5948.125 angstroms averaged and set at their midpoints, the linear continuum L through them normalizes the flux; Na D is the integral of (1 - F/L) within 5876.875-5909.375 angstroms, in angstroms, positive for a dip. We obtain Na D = 5.3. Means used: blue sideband 6.81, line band 5.68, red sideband 6.74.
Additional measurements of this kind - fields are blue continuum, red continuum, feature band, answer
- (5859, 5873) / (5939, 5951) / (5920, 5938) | 0.4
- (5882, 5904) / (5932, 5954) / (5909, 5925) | -2.0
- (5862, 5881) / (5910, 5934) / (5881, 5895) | 3.5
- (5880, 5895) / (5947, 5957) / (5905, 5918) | -2.1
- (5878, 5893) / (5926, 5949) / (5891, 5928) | -0.3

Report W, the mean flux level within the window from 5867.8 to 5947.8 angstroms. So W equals 6.31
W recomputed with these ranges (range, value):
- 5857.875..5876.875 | 6.76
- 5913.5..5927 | 6.7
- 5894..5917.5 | 6.14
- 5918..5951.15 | 6.74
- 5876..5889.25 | 6.12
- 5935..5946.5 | 6.83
